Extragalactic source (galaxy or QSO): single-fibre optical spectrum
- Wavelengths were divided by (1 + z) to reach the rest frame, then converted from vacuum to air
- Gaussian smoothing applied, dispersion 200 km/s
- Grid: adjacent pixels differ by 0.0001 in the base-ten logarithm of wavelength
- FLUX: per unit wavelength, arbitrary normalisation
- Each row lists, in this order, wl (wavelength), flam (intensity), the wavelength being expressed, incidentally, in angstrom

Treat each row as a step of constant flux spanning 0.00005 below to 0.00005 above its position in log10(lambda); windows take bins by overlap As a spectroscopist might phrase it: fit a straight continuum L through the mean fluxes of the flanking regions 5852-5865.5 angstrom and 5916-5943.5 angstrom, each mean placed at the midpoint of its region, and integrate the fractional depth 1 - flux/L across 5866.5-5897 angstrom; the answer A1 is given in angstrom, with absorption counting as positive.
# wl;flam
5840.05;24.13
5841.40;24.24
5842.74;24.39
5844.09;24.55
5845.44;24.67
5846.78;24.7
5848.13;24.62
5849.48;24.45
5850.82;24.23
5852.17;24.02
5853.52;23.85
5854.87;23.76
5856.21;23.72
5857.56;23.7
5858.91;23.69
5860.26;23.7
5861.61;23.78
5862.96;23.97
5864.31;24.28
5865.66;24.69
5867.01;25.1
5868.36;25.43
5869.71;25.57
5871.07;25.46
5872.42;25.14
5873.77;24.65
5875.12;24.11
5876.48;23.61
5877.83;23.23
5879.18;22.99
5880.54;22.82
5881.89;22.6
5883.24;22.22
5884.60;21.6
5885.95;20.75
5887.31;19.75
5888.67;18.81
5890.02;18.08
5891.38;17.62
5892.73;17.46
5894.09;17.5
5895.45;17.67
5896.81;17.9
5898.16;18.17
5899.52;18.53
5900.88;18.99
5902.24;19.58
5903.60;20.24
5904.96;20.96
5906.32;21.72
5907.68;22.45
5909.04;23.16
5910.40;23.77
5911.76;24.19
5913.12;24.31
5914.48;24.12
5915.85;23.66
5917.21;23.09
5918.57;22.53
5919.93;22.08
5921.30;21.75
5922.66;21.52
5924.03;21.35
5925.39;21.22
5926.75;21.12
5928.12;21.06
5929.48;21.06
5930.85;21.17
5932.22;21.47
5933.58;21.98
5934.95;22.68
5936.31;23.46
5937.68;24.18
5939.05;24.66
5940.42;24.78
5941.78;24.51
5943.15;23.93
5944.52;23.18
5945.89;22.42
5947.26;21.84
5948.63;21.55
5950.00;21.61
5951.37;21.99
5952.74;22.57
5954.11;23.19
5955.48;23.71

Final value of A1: 2.2 angstrom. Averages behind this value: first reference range 23.9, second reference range 22.5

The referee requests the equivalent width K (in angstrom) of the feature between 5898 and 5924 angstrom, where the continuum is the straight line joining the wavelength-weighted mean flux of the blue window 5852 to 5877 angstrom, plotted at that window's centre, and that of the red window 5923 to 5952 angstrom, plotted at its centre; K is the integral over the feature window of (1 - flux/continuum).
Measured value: 1.4 angstrom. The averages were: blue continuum 24.3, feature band 21.9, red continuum 22.4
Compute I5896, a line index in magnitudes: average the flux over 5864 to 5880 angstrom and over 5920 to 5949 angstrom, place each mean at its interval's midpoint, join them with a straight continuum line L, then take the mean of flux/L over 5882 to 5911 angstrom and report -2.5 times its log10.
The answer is 0.19 mag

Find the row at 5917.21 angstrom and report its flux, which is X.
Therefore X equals 23.09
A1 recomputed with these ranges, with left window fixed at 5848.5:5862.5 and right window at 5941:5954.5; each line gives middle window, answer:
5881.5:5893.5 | 1.9 angstrom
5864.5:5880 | -0.5 angstrom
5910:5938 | 0.7 angstrom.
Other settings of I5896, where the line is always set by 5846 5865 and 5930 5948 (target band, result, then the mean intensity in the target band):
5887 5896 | 0.29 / 18.1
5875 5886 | 0.05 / 22.7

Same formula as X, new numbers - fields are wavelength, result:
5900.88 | 18.99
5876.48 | 23.61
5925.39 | 21.22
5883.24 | 22.22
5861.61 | 23.78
